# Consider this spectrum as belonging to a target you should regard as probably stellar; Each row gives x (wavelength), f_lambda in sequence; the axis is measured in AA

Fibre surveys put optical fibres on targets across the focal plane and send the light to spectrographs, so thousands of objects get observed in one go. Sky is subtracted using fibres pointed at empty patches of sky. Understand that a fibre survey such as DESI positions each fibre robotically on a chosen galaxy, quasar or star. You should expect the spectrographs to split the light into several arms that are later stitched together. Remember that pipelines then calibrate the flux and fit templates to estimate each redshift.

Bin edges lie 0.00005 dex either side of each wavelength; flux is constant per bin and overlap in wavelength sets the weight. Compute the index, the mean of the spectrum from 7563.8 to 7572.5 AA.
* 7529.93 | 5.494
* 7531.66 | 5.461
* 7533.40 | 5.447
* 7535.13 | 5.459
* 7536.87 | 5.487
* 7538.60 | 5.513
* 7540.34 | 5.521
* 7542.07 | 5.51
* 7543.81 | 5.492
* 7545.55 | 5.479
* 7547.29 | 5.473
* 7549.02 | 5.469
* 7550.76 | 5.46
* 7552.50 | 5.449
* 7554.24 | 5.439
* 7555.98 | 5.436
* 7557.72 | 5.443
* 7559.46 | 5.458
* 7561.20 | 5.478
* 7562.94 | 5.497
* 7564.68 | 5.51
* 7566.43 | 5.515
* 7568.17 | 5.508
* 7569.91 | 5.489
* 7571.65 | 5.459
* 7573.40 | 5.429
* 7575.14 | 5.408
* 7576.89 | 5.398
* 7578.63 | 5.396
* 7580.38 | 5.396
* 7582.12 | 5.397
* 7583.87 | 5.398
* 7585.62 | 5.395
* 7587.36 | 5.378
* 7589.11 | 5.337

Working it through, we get 5.5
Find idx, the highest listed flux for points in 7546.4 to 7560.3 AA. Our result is 5.473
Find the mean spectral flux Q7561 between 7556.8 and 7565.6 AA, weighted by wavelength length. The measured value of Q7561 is 5.47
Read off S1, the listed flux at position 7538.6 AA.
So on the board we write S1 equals 5.513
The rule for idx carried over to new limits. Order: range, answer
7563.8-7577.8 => 5.515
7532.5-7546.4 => 5.521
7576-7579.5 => 5.398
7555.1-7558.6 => 5.443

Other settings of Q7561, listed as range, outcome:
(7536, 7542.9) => 5.51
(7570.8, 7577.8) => 5.42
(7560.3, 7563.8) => 5.49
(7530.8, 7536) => 5.45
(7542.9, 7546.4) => 5.48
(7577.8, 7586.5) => 5.4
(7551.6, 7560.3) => 5.44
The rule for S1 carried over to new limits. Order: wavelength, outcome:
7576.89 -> 5.398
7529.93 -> 5.494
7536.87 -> 5.487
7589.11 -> 5.337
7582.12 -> 5.397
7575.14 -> 5.408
